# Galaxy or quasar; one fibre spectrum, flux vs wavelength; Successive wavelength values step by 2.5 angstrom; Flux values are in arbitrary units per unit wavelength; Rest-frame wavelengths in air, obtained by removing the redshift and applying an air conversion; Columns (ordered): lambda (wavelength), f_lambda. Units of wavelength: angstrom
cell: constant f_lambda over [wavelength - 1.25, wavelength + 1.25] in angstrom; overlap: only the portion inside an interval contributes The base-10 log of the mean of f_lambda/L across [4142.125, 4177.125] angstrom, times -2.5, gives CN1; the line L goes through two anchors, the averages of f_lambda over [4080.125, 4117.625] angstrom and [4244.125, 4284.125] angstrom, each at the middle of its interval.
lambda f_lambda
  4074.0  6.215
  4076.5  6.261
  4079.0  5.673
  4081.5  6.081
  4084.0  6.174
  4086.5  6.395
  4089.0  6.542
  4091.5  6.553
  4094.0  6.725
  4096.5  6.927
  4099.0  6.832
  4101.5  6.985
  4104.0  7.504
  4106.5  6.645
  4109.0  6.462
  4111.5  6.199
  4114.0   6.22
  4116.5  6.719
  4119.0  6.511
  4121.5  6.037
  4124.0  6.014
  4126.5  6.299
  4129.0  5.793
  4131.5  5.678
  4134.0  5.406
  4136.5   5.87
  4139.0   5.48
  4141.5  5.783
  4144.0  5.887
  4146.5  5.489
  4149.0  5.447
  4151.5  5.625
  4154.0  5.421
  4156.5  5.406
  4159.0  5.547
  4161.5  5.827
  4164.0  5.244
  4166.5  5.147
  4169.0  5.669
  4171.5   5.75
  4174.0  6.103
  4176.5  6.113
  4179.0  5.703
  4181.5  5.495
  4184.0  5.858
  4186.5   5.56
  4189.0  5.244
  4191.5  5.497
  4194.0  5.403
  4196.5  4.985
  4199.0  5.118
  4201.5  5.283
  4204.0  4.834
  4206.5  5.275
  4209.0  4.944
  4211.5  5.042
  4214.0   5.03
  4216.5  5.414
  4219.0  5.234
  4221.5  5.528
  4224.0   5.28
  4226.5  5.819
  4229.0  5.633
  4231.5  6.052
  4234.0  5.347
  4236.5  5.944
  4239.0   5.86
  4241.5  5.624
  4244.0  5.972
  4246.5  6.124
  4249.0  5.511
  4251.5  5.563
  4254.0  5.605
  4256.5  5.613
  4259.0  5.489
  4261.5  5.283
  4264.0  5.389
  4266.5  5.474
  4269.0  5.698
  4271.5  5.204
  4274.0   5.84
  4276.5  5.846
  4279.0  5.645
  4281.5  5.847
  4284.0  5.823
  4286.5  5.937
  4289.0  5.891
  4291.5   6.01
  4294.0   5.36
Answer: 0.11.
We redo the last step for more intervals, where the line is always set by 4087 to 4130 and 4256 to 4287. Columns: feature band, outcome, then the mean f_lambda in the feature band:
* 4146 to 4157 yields 0.15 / 5.48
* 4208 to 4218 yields 0.16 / 5.11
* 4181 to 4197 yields 0.12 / 5.45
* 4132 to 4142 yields 0.13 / 5.63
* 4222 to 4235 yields 0.04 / 5.63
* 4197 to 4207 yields 0.18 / 5.11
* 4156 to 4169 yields 0.14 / 5.46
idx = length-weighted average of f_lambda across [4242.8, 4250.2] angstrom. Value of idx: 5.87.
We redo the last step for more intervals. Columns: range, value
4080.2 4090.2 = 6.29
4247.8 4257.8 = 5.57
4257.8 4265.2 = 5.39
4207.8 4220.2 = 5.13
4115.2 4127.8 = 6.31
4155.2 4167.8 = 5.44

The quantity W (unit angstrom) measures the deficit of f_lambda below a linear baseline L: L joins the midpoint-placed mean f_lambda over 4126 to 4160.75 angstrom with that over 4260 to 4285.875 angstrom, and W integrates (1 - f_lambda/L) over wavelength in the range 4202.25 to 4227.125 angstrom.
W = 1.8 angstrom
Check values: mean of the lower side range 5.64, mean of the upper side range 5.61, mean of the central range 5.23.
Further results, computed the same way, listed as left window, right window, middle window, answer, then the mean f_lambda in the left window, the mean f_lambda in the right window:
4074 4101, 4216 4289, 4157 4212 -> 4.8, 6.42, 5.65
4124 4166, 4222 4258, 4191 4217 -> 2.4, 5.64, 5.71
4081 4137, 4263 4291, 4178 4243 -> 5.9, 6.38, 5.7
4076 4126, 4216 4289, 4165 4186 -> 1.2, 6.47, 5.65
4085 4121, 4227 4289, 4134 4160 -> 3.2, 6.64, 5.69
